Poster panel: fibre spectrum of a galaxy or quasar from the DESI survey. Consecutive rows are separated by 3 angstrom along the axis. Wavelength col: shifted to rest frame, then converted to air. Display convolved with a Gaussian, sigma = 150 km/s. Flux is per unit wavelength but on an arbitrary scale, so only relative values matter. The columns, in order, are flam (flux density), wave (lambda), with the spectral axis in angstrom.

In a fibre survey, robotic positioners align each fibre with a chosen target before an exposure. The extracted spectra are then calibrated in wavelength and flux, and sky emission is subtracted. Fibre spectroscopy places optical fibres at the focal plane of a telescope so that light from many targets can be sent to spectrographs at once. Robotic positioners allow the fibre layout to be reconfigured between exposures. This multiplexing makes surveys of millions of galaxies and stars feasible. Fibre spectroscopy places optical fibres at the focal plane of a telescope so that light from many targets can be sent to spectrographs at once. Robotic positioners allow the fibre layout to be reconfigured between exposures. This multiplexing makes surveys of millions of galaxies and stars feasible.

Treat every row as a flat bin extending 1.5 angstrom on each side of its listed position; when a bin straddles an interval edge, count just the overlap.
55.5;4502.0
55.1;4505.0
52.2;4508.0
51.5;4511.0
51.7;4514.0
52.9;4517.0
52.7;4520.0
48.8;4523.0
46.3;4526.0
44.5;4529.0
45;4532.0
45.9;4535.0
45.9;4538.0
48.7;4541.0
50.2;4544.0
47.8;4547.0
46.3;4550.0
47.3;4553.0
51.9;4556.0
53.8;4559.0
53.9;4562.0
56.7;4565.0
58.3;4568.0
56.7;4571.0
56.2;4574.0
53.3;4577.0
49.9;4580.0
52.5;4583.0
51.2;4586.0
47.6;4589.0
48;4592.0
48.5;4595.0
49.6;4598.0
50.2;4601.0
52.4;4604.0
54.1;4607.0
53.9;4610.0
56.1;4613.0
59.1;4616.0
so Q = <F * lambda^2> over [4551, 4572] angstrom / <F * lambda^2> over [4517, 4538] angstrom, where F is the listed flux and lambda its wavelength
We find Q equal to 1.2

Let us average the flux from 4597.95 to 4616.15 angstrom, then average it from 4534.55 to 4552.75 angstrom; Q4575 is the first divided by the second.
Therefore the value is 1.1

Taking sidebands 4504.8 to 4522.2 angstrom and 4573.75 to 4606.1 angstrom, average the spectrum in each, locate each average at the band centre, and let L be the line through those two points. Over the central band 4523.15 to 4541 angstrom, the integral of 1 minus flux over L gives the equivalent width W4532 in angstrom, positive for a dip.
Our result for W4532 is 2.0 angstrom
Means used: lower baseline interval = 52.3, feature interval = 46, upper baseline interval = 50.7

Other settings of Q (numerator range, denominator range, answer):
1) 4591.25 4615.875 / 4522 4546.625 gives 1.15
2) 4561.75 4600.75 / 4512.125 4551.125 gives 1.11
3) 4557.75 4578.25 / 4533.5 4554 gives 1.18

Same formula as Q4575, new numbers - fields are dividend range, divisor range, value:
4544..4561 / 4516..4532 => 1.02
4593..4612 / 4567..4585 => 0.95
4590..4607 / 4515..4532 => 1.03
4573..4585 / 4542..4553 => 1.10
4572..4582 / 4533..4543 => 1.14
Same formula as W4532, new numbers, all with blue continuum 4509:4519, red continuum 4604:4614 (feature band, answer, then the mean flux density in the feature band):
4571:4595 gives 1.01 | 51.4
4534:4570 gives 1.54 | 50.7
